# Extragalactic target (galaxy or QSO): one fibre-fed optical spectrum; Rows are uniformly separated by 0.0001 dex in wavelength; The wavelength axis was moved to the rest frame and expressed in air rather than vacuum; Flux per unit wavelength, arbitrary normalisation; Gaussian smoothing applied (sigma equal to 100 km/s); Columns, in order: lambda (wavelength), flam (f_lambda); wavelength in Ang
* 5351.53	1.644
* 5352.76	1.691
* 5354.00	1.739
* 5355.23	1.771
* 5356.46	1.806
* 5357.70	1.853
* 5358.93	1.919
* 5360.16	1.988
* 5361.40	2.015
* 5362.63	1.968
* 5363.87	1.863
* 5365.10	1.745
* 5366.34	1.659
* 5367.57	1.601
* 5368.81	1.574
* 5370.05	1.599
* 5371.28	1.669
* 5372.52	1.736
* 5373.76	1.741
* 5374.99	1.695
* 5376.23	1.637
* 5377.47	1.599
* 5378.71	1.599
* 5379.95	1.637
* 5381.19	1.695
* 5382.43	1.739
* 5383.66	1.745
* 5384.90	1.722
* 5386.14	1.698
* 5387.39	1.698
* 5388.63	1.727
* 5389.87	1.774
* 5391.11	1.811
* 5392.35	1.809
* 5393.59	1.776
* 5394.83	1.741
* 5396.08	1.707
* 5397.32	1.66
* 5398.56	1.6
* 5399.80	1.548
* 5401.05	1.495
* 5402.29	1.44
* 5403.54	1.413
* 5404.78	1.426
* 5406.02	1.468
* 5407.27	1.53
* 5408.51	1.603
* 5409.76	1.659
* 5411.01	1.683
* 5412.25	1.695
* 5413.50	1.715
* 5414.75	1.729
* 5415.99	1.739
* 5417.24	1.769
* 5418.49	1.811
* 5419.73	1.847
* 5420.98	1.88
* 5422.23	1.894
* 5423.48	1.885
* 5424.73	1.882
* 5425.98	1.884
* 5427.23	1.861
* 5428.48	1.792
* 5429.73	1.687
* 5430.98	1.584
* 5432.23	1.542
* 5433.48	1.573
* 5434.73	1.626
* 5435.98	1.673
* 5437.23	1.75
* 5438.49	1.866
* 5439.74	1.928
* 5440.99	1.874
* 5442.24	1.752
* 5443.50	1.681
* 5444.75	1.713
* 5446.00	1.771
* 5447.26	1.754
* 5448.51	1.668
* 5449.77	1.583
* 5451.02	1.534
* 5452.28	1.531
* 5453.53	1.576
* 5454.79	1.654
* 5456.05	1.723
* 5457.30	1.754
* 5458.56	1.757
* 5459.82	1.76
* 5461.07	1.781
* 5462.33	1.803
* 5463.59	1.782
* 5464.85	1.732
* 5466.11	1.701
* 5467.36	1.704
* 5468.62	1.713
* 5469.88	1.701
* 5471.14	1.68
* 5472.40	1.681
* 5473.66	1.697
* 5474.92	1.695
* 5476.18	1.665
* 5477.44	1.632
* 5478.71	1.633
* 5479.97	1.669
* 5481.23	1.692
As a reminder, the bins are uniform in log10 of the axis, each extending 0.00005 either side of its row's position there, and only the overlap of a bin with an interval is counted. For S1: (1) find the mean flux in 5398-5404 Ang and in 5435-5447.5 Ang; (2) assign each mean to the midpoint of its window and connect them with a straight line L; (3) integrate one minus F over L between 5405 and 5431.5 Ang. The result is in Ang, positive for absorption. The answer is -1.99 Ang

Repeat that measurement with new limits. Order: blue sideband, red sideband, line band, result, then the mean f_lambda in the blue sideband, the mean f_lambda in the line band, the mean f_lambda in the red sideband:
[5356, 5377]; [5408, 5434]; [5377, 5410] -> 2.20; 1.77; 1.64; 1.75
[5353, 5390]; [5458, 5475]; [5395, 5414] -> 1.71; 1.74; 1.58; 1.73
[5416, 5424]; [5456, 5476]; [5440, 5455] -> 0.78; 1.84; 1.68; 1.73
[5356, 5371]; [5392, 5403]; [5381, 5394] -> -0.49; 1.8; 1.75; 1.64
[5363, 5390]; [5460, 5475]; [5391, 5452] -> 0.32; 1.69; 1.7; 1.73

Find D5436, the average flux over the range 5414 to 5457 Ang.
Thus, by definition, 1.74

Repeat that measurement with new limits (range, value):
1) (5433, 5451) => 1.72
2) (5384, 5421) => 1.67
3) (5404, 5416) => 1.62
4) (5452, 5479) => 1.7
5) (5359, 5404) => 1.7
